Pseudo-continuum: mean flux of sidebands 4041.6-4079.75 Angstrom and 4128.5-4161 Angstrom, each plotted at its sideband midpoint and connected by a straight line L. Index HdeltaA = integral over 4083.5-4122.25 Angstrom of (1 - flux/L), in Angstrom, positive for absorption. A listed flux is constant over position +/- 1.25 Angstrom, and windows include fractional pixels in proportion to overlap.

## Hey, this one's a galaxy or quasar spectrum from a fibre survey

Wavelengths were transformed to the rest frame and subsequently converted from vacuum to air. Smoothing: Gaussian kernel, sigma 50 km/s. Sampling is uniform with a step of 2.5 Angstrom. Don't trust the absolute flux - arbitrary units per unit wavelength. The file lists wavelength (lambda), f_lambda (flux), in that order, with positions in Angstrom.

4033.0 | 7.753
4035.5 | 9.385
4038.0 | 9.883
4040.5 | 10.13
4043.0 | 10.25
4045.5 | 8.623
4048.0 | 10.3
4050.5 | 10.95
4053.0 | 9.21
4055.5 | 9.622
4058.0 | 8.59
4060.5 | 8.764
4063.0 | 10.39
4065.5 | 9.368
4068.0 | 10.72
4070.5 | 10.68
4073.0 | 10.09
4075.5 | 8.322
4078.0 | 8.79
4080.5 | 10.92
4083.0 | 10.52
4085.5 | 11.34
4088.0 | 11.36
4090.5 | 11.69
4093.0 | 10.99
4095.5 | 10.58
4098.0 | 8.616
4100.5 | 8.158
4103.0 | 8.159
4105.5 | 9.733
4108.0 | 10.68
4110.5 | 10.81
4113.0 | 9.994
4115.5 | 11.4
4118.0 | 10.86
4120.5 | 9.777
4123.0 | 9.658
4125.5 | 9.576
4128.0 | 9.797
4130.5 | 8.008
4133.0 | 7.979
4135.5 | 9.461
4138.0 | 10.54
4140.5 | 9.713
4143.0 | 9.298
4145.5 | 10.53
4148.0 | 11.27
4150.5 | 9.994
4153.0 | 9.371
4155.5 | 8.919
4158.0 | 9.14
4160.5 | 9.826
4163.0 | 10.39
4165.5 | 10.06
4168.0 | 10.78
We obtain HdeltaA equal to -2.7 Angstrom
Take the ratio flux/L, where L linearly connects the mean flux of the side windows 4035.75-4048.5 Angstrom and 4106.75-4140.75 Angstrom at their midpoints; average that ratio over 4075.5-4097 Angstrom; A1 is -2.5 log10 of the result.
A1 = -0.082 mag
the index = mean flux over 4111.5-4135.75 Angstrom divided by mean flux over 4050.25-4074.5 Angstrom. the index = 1.0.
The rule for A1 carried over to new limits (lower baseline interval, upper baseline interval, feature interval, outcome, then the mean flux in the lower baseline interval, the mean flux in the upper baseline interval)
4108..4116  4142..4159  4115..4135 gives 0.09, 10.7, 9.81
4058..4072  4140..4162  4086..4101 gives -0.06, 9.86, 9.79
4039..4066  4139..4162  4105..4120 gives -0.09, 9.66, 9.8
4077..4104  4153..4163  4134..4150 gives -0.05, 10.1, 9.44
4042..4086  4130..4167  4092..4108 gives 0.04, 9.83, 9.67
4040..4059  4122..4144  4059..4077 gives -0.01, 9.71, 9.33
